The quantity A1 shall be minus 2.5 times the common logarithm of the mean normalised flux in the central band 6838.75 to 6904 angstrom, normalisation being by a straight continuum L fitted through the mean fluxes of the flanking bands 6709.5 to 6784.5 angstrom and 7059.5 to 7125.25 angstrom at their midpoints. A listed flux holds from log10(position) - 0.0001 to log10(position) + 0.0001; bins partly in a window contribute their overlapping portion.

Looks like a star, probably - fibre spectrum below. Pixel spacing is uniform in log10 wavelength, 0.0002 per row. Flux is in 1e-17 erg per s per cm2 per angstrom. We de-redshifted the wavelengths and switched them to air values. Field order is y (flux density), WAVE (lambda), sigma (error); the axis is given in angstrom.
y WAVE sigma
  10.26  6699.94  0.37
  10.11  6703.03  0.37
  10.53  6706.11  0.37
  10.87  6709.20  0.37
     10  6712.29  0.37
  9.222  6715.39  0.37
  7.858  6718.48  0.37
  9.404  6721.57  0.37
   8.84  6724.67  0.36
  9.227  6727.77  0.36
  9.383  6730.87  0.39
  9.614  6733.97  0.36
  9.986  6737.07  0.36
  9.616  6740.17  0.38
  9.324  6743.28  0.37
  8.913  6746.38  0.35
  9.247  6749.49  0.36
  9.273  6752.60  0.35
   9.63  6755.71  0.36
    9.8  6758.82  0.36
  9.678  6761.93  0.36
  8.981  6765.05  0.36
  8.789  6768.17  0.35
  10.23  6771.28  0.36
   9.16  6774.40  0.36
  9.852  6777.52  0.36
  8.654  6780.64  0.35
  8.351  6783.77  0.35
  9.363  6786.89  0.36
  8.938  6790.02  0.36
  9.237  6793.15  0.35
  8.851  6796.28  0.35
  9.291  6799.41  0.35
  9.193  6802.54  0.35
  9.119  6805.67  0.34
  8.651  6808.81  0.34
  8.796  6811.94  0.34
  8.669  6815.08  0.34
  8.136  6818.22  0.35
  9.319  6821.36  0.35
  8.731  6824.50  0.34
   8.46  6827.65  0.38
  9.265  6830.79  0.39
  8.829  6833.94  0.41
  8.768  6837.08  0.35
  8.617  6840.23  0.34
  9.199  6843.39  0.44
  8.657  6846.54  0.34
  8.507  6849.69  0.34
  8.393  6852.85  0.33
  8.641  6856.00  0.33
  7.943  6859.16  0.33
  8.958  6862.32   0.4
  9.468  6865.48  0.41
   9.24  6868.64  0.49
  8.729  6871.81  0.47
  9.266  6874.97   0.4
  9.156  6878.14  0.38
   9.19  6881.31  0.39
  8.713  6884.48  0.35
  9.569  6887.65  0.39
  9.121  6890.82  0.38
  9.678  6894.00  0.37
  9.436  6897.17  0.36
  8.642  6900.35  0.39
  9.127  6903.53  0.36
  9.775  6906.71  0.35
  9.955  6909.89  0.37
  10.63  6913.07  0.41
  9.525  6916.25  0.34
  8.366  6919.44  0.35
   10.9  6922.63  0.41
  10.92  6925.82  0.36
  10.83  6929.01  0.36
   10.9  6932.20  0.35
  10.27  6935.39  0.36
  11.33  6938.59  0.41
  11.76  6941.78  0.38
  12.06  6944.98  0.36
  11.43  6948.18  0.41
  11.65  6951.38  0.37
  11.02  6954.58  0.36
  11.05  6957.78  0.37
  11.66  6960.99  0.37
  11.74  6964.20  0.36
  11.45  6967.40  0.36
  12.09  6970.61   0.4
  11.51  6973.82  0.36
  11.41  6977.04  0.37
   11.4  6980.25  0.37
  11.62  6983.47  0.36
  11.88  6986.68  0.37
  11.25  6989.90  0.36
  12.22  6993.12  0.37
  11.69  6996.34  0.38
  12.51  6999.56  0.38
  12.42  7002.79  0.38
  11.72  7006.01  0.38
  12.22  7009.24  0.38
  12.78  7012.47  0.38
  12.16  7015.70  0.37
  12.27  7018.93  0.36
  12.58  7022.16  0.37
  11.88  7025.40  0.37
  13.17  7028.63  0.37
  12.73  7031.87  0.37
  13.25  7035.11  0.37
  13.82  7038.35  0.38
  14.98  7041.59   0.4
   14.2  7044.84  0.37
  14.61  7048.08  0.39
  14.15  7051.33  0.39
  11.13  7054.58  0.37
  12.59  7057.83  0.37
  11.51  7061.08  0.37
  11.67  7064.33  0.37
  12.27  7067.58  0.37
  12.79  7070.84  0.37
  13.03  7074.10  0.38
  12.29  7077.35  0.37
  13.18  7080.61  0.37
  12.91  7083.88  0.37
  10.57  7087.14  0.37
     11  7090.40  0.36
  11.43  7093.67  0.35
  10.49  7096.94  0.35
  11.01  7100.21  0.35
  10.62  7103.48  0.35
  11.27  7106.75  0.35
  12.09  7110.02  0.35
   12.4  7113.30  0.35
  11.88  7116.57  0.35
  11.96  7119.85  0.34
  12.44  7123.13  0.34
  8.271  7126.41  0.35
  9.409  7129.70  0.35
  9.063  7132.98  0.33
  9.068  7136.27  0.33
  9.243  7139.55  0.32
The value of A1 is 0.14 mag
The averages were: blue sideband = 9.33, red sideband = 11.8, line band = 8.96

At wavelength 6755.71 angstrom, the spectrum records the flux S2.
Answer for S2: 9.63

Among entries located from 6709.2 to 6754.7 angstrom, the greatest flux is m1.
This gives 10.87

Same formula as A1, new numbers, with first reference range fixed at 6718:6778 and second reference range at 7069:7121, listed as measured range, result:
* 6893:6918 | 0.10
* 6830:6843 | 0.13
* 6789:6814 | 0.08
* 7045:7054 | -0.21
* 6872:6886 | 0.14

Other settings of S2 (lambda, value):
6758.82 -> 9.8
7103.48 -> 10.62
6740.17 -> 9.616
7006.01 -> 11.72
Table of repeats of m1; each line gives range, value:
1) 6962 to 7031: 13.17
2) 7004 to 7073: 14.98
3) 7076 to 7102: 13.18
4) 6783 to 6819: 9.363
